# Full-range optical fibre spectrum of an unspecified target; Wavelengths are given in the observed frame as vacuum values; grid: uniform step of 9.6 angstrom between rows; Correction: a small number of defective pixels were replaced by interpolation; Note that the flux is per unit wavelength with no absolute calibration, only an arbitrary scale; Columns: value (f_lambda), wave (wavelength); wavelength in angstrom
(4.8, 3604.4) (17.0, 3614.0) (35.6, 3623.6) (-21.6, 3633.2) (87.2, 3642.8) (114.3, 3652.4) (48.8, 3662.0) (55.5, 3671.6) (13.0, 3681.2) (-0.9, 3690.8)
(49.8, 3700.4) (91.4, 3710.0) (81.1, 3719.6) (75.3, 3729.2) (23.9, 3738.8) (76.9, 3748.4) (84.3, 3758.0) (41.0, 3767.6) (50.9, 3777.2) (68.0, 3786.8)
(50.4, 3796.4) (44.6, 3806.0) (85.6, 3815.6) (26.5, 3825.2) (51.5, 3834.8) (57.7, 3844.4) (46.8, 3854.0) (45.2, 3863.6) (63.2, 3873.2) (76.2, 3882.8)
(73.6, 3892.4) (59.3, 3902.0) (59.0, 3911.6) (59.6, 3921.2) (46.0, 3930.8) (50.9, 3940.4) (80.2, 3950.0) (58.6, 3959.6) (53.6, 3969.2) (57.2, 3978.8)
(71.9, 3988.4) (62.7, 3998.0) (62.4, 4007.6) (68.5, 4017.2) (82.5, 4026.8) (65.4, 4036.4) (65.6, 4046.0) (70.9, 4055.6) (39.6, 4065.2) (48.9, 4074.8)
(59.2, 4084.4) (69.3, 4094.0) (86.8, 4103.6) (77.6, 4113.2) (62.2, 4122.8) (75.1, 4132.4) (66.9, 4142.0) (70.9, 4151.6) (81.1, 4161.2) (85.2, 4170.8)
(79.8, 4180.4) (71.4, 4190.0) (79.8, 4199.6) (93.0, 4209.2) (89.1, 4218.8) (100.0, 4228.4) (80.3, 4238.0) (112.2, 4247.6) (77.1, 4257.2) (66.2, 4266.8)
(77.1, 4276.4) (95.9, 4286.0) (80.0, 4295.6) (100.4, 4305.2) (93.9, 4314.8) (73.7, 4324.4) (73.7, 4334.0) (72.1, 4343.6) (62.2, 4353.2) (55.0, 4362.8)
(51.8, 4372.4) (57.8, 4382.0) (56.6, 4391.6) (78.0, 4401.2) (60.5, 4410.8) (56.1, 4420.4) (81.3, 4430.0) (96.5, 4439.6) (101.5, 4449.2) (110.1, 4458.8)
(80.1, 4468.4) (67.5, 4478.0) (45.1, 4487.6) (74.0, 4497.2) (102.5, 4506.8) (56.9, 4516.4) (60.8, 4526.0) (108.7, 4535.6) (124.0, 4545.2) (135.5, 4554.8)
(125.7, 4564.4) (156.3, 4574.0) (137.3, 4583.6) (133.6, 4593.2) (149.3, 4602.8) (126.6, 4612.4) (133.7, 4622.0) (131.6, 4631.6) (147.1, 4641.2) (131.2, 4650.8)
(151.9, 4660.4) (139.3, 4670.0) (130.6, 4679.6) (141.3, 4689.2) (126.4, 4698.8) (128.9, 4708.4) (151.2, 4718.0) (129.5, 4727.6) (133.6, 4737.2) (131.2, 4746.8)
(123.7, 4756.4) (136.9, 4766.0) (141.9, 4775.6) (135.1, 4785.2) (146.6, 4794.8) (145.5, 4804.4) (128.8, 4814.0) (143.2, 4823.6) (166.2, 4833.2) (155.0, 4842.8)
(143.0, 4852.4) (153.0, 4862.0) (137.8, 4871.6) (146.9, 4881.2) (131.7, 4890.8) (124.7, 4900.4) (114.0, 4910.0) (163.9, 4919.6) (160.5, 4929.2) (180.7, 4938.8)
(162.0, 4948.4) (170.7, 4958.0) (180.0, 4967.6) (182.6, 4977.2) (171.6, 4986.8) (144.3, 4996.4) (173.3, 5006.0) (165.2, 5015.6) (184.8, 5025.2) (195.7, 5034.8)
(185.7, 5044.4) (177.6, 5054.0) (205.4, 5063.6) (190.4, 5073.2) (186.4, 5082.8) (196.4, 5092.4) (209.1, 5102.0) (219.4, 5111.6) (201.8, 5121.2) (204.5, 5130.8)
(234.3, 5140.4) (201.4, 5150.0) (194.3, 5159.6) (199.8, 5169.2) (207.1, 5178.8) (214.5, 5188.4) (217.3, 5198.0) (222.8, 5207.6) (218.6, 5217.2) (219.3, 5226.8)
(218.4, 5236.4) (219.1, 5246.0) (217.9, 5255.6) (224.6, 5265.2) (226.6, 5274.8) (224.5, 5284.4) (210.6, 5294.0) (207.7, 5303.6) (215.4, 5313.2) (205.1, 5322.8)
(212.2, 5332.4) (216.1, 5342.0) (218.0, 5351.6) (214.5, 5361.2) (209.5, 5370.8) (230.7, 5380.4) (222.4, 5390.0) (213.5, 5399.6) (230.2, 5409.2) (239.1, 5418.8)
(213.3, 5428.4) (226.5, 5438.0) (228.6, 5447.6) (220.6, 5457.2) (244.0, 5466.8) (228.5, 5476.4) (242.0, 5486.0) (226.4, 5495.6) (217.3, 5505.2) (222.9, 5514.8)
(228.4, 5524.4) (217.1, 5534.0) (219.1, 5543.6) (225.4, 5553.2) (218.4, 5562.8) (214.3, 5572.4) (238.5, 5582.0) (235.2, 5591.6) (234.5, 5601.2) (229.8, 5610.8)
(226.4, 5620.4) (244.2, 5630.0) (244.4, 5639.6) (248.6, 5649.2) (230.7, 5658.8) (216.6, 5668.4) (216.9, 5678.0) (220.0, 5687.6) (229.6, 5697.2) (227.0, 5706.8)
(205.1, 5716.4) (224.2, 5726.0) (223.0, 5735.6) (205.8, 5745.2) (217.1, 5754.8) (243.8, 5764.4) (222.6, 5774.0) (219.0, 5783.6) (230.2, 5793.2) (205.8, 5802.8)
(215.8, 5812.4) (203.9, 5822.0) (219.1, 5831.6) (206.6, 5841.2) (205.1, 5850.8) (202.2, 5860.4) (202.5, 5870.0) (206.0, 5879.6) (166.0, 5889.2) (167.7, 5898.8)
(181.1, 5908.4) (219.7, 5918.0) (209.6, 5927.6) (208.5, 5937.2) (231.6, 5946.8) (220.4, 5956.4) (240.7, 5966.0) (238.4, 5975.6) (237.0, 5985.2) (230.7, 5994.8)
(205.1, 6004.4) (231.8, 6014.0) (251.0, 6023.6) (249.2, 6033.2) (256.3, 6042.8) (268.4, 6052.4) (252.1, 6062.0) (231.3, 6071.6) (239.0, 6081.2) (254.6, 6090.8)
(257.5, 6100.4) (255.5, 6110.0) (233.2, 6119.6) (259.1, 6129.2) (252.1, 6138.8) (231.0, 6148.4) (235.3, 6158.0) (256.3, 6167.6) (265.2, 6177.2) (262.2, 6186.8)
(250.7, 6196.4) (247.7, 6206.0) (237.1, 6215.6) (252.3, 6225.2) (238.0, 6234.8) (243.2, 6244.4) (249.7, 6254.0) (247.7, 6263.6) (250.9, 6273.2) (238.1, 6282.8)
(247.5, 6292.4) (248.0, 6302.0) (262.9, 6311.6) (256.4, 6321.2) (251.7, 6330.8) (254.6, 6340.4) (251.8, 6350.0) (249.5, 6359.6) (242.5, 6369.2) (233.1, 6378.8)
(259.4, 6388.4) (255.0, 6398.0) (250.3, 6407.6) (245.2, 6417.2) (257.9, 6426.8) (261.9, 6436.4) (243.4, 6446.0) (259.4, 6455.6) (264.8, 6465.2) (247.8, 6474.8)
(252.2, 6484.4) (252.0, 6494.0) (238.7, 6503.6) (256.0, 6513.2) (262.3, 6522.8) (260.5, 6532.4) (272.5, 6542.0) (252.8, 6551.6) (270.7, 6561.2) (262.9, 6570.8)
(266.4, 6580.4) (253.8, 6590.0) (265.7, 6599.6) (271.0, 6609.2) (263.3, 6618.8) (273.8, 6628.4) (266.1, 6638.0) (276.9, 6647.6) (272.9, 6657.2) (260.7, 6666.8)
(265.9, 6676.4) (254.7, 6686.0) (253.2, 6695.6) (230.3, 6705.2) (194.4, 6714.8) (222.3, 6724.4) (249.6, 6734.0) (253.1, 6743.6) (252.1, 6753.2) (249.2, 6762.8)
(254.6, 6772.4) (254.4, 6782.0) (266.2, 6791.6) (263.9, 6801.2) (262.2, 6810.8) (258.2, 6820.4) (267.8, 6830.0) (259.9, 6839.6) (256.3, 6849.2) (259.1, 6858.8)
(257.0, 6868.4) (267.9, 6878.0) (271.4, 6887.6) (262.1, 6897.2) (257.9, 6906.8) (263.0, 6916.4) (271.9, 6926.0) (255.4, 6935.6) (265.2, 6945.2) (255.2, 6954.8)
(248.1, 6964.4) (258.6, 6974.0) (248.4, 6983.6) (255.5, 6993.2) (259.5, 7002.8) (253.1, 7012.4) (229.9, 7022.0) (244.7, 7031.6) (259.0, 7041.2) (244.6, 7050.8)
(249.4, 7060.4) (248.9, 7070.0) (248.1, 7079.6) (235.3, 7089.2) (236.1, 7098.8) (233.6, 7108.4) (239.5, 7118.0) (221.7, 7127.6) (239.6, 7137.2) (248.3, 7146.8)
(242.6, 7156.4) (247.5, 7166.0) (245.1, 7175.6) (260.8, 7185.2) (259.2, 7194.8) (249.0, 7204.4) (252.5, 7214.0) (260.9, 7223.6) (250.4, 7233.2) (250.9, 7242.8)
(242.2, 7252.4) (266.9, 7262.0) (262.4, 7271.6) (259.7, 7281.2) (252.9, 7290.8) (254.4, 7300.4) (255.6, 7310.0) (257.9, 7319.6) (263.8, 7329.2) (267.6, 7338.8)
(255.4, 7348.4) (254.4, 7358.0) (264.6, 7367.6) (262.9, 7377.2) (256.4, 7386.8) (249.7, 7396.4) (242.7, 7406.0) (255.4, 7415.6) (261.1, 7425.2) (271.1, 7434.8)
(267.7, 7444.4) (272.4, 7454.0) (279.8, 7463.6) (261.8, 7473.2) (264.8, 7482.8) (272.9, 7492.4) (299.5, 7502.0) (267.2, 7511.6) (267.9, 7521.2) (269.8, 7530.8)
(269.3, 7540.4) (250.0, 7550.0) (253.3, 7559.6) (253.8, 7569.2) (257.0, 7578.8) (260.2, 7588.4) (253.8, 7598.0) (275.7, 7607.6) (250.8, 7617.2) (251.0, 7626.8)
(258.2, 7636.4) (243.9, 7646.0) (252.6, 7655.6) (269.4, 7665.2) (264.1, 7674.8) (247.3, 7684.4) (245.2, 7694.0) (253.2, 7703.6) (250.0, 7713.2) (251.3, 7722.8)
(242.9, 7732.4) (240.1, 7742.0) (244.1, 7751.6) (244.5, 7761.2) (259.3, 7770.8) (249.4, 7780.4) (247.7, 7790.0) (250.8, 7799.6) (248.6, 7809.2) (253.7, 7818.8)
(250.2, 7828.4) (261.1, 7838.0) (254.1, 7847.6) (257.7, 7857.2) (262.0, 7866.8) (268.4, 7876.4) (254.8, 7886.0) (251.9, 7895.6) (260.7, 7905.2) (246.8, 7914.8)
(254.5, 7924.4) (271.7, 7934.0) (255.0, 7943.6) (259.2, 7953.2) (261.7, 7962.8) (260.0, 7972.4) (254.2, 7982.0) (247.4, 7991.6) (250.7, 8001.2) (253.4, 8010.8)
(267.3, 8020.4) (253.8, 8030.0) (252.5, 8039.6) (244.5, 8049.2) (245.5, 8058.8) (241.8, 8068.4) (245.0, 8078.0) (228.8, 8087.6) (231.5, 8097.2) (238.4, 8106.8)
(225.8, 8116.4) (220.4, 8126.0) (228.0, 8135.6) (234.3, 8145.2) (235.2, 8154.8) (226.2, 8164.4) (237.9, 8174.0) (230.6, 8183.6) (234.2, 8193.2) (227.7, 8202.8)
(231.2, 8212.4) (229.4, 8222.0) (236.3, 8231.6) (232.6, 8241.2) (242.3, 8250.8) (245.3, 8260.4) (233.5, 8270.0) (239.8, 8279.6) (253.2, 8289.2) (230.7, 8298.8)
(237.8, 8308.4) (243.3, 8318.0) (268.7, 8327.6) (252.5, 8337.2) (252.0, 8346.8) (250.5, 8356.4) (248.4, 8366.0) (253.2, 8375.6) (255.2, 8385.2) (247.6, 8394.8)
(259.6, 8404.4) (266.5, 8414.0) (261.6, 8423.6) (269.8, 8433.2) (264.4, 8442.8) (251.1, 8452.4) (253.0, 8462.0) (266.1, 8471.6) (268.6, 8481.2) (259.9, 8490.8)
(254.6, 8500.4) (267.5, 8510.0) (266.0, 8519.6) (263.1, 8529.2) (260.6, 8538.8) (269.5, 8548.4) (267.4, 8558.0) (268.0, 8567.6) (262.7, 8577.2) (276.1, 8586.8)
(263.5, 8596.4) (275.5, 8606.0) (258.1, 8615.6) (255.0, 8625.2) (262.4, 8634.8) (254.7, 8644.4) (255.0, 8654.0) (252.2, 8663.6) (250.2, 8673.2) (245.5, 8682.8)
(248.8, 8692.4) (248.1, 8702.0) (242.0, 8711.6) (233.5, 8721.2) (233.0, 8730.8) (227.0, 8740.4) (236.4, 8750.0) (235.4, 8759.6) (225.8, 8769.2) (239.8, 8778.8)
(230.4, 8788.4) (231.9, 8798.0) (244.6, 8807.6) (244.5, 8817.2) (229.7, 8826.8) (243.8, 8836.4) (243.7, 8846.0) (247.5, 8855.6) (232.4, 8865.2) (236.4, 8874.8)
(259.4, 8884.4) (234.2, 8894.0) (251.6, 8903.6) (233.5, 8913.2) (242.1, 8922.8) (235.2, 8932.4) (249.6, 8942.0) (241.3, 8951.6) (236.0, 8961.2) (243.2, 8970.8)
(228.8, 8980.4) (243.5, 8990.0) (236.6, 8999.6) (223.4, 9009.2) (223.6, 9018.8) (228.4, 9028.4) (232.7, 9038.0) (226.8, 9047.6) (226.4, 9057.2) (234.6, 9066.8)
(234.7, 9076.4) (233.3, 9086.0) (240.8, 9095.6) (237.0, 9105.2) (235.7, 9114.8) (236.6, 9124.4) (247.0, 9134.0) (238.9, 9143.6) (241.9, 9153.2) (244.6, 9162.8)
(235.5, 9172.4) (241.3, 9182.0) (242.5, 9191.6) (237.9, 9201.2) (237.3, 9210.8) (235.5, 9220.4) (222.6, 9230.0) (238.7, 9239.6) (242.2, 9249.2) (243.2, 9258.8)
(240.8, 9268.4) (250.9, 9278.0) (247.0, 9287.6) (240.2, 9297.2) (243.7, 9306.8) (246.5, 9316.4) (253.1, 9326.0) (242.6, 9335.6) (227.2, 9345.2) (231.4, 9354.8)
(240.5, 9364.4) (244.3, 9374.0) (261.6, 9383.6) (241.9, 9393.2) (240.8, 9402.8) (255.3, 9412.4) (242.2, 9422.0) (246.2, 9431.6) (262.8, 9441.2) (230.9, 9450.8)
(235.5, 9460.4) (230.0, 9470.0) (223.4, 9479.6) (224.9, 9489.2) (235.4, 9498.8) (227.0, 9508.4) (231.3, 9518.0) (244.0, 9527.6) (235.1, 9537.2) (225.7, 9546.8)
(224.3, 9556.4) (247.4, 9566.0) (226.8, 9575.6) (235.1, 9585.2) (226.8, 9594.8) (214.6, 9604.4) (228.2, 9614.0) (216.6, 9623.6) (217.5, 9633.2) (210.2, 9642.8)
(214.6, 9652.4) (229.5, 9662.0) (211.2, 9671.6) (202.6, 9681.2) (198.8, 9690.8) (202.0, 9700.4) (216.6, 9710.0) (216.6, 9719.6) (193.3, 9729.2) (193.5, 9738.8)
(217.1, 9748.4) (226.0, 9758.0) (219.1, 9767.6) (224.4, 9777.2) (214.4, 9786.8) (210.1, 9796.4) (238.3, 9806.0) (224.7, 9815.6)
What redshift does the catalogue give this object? 0.14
